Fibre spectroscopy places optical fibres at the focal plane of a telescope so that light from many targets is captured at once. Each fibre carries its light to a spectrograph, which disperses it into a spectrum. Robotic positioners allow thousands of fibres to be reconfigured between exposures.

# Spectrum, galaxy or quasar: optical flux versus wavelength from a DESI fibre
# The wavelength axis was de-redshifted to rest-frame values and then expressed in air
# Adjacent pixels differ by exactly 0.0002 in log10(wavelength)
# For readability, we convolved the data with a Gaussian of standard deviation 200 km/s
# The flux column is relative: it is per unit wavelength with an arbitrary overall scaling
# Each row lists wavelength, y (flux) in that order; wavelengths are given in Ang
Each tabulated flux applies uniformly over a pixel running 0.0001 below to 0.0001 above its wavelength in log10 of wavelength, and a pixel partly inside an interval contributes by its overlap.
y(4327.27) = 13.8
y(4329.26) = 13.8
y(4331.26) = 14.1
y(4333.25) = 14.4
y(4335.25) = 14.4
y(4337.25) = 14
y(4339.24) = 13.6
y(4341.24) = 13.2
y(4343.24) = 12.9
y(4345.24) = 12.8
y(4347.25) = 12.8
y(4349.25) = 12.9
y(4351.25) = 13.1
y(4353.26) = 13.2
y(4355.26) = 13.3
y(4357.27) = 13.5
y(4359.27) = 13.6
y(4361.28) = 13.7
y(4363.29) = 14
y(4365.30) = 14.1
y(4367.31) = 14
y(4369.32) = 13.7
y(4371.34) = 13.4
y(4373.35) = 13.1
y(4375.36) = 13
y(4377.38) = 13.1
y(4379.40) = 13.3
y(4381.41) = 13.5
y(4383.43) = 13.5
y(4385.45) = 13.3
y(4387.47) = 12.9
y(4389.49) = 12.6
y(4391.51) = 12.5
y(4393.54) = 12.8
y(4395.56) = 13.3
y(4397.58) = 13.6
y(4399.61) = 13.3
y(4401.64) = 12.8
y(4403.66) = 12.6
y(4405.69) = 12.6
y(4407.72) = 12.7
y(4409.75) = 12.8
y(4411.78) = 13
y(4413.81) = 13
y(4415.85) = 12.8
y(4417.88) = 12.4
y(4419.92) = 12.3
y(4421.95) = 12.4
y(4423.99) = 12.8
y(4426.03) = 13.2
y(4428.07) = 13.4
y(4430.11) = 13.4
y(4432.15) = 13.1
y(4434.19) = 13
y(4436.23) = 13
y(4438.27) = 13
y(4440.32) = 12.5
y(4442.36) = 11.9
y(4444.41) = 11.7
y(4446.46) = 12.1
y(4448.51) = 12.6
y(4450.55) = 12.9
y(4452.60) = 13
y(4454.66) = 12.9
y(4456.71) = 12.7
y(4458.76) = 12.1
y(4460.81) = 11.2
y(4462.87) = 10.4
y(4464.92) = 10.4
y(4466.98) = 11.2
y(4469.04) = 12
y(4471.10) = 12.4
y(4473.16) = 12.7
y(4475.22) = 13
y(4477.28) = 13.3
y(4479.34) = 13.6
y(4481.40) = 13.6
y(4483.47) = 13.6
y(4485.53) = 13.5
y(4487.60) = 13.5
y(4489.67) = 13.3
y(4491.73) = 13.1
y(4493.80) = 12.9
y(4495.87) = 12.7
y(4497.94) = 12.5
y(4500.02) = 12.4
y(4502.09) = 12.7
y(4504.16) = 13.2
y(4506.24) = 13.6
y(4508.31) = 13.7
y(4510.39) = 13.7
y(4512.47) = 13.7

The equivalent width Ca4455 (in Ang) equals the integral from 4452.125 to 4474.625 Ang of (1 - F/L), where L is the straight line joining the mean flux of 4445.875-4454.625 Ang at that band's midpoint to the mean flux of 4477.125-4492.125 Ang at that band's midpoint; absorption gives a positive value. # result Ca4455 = 1.9 Ang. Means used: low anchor 12.7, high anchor 13.5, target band 11.9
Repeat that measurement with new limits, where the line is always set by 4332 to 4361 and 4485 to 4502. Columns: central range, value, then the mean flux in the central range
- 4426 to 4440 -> 0.03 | 13.1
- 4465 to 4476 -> 0.80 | 12.1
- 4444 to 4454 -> 0.44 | 12.5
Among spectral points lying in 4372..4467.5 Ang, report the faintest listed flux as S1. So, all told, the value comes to 10.4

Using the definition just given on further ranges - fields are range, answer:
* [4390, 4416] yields 12.5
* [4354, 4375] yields 13.1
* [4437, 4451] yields 11.7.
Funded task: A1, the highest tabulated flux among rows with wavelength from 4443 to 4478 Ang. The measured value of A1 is 13.3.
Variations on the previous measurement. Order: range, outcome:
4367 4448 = 14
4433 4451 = 13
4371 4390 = 13.5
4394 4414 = 13.6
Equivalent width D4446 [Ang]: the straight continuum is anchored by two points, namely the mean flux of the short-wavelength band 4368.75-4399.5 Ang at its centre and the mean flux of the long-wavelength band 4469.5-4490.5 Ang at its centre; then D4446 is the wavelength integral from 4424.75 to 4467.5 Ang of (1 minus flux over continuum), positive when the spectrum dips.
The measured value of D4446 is 2.6 Ang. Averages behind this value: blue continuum 13.2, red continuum 13.2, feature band 12.4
